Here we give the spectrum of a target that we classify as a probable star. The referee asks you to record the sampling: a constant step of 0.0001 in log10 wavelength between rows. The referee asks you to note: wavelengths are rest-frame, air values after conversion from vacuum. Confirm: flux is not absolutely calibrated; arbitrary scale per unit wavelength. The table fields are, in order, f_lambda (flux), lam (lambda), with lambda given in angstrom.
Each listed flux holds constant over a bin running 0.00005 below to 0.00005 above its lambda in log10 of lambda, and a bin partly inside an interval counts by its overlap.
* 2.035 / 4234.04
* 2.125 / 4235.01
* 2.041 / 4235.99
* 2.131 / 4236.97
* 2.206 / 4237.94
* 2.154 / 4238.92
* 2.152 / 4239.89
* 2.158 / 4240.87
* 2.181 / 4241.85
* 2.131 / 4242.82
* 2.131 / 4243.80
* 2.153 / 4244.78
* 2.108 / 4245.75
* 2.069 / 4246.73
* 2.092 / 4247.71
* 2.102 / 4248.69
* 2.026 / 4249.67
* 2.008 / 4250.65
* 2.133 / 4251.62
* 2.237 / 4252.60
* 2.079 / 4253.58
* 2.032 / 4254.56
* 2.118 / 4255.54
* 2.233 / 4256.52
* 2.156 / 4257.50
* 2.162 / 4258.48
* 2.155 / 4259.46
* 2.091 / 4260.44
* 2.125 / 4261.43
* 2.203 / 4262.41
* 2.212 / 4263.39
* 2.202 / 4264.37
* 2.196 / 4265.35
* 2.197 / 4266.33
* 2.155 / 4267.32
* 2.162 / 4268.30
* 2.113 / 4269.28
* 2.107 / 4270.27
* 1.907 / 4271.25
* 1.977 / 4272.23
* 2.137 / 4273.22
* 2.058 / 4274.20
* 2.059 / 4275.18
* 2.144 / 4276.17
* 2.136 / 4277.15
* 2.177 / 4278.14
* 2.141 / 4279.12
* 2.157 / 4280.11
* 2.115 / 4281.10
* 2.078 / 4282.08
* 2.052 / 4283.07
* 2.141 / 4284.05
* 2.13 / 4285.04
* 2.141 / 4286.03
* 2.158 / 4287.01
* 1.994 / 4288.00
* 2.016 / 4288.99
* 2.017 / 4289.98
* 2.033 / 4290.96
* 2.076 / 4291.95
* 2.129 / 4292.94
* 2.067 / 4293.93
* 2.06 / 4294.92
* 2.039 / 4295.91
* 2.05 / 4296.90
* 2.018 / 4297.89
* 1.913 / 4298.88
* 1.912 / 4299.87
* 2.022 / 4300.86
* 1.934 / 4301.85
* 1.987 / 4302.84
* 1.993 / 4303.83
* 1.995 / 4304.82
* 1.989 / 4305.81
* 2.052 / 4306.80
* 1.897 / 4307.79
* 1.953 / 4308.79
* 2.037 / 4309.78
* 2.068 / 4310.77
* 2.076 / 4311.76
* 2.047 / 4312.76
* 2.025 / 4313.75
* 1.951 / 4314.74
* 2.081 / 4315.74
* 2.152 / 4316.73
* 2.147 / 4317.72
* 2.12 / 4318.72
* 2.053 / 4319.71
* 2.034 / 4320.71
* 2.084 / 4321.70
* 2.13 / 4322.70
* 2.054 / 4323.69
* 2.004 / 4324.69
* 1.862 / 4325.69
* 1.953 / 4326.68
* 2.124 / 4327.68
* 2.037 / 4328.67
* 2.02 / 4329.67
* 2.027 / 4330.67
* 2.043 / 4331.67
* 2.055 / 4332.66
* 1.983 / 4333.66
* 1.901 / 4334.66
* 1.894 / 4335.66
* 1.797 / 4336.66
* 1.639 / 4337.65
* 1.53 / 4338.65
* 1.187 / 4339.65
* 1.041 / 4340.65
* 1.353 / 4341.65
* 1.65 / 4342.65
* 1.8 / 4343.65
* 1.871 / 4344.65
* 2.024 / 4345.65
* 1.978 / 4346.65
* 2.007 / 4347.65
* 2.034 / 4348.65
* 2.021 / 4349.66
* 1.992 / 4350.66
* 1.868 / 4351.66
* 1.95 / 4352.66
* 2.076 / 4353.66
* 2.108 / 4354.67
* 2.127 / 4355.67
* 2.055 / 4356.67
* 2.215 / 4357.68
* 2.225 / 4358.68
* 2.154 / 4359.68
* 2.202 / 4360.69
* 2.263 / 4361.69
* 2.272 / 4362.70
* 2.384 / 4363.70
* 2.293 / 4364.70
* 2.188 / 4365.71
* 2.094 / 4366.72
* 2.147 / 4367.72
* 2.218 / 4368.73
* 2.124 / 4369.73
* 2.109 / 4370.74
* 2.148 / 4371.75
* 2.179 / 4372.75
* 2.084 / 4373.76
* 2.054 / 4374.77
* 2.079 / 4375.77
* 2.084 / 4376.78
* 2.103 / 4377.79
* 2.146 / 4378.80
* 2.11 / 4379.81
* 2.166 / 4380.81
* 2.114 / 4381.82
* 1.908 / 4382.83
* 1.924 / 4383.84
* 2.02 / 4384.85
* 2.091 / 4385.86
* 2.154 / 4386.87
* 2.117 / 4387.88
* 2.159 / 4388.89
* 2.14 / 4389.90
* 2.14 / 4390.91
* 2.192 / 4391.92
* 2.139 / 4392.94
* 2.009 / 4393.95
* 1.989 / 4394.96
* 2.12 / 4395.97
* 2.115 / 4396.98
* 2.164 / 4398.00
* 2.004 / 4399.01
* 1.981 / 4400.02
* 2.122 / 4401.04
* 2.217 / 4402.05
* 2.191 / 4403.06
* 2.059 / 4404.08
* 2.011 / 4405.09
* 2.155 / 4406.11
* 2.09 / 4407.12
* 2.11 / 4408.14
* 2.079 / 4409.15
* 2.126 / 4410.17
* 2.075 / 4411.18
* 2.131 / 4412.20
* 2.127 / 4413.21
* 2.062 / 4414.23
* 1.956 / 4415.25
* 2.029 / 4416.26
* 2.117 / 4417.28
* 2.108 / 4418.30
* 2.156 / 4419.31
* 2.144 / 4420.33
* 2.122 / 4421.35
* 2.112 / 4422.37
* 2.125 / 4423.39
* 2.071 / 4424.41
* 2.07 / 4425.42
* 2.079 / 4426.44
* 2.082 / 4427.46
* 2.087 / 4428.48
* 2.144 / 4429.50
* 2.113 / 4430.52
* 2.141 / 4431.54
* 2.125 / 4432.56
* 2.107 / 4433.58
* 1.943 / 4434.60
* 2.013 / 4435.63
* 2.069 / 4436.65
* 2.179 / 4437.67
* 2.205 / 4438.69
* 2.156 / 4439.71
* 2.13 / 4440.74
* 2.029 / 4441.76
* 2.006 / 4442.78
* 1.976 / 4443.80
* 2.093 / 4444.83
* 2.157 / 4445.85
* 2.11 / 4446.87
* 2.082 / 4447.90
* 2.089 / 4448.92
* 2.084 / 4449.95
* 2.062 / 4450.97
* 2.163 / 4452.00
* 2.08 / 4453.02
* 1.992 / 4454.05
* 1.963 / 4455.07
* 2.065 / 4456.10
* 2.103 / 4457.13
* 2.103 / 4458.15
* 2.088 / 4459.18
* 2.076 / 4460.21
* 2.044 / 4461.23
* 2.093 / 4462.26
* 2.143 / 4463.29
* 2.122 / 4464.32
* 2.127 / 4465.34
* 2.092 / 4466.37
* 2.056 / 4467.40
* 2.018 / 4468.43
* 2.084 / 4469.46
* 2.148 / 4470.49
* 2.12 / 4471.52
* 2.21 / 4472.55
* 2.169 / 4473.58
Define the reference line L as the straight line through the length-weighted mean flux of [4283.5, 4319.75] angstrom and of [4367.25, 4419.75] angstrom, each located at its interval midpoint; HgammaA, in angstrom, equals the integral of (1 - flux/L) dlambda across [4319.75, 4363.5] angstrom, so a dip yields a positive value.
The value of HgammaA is 2.5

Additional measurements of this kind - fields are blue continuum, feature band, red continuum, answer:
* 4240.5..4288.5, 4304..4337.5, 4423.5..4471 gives 1.51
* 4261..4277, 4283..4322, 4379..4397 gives 1.35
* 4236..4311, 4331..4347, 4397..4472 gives 2.72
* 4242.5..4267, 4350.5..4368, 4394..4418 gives -0.39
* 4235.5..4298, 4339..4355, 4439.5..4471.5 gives 2.24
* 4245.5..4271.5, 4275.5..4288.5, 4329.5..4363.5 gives -0.29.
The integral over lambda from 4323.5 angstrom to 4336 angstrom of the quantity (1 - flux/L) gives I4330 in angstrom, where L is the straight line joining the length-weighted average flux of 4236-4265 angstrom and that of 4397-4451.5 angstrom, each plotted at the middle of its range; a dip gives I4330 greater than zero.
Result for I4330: 0.7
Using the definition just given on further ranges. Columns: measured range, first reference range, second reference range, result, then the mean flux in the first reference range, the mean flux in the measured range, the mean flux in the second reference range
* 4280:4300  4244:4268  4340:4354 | -0.4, 2.14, 2.06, 1.82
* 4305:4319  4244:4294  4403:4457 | 0.4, 2.11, 2.04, 2.09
